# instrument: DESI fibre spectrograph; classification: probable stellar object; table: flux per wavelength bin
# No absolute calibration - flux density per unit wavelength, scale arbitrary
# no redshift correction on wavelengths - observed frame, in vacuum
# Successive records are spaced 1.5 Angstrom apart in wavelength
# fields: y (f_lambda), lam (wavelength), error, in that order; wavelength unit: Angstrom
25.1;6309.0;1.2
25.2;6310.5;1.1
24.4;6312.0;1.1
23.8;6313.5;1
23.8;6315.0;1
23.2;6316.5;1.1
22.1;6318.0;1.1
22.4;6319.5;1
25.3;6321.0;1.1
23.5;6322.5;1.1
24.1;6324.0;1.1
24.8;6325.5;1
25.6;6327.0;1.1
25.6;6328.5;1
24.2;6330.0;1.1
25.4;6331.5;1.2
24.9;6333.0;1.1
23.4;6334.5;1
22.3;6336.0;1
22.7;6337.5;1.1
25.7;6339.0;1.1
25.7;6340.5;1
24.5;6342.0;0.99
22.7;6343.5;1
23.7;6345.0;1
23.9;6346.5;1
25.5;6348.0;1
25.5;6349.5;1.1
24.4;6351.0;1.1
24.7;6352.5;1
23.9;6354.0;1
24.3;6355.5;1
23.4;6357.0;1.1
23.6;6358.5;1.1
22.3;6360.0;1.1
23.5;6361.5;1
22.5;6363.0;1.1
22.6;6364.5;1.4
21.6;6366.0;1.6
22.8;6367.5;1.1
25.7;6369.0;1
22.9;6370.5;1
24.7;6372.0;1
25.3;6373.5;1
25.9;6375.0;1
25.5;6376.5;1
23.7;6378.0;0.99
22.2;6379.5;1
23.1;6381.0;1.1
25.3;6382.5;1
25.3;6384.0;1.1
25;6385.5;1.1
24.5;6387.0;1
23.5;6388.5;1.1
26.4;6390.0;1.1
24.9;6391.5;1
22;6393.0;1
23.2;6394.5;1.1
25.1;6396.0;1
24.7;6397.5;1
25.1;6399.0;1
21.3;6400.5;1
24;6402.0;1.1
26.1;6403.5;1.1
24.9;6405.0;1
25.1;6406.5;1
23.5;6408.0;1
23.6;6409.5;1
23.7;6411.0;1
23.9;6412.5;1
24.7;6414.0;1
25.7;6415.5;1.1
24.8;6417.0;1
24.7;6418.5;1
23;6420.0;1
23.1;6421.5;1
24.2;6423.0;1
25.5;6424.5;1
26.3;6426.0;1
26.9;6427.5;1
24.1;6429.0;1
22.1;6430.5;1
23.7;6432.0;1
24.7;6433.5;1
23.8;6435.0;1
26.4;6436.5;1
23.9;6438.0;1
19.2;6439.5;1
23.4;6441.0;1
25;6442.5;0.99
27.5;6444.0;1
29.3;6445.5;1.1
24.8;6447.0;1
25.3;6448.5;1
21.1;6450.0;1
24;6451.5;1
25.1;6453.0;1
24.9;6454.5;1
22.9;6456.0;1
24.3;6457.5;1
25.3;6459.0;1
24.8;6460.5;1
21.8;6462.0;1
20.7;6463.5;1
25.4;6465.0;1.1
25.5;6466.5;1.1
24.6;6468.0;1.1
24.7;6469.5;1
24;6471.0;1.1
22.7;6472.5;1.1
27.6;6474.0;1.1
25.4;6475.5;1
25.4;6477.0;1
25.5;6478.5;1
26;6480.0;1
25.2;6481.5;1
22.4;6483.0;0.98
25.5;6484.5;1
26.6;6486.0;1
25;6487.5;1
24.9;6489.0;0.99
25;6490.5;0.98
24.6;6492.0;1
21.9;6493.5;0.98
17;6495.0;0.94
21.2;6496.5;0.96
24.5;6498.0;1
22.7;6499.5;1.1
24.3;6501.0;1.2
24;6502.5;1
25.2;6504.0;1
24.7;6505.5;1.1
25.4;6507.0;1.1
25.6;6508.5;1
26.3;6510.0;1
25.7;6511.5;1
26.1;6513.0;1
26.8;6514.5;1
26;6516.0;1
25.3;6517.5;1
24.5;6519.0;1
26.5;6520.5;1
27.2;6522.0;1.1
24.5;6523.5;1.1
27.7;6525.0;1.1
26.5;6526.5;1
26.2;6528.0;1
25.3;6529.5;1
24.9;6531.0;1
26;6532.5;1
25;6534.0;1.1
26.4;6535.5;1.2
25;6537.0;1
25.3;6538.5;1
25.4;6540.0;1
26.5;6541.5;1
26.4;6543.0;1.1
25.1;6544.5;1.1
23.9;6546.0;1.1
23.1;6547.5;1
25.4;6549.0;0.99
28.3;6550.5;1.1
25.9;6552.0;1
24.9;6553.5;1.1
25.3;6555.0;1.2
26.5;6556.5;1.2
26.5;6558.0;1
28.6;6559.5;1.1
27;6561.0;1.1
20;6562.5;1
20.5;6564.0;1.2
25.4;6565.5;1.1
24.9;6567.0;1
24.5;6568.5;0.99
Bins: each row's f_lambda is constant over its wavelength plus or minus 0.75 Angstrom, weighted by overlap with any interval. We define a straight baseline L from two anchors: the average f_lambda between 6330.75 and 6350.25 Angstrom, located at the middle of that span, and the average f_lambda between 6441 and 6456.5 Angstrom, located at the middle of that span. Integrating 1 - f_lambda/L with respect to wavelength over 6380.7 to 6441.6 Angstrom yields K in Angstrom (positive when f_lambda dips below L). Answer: 1.1 Angstrom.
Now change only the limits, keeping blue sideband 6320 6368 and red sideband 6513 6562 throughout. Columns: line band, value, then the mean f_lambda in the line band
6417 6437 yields 0.25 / 24.5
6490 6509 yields 1.48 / 23.5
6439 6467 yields 0.88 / 24.3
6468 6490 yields 0.21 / 25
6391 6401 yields 0.29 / 23.8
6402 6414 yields 0.11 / 24.4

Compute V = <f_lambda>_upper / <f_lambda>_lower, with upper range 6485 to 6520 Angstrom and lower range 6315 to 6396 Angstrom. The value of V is 1.0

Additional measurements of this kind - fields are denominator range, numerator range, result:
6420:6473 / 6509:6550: 1.06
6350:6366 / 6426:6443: 1.02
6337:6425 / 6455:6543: 1.03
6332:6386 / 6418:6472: 1.01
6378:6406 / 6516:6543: 1.06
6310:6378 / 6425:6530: 1.03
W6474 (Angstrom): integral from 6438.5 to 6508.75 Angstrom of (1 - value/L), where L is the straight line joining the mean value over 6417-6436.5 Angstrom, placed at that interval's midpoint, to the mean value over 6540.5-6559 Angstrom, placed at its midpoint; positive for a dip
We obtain 1.77 Angstrom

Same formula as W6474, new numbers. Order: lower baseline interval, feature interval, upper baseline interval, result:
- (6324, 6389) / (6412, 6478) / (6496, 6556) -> 0.89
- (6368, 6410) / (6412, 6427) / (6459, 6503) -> -0.22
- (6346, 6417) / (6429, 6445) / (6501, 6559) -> 0.43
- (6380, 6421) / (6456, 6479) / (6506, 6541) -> 0.62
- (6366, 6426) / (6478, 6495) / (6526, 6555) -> 0.44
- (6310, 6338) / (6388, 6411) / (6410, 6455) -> 0.13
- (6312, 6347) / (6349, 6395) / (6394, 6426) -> 0.39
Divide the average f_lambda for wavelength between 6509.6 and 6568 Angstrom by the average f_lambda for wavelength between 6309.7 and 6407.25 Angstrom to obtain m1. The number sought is 1.06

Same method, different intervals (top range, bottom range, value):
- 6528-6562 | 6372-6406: 1.05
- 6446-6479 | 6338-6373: 1.02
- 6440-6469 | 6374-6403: 1.01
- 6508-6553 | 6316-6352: 1.06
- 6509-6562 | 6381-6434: 1.06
